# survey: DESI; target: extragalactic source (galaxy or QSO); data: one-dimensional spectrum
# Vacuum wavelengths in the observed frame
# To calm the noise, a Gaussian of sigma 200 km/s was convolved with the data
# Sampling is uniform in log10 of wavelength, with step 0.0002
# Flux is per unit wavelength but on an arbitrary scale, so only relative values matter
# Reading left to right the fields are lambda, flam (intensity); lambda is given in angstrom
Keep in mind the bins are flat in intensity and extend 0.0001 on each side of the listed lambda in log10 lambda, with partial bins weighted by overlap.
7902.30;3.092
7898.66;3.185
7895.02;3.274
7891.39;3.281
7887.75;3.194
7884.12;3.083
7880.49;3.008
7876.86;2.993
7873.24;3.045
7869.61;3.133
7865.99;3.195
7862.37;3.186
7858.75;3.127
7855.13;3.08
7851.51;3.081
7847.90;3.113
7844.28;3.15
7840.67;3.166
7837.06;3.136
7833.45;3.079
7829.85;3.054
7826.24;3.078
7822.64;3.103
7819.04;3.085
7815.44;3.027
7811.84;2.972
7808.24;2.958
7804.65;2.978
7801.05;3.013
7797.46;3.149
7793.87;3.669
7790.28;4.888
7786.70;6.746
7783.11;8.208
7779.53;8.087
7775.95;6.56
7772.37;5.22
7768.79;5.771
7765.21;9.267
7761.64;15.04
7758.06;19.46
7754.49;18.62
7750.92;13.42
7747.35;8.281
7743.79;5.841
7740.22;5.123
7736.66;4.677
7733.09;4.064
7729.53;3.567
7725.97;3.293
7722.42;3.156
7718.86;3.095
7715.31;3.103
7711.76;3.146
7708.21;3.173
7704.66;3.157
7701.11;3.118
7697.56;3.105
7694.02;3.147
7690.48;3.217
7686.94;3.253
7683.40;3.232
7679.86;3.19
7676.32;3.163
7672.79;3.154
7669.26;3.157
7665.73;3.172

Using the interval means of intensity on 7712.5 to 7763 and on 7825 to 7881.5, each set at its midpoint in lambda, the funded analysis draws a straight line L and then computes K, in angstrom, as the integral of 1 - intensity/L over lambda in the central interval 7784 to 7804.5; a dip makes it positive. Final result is 4.4 angstrom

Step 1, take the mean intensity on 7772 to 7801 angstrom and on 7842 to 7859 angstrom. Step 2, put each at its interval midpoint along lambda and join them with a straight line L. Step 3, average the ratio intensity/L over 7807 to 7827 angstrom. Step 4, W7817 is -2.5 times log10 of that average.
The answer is 0.41 mag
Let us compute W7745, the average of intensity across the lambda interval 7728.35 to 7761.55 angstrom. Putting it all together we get 9.63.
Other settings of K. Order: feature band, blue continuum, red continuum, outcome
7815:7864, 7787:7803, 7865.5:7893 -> 5.57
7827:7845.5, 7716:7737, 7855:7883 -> 0.49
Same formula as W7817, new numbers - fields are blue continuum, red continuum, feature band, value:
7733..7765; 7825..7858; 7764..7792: 0.22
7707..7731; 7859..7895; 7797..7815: 0.06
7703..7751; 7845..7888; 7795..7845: 0.16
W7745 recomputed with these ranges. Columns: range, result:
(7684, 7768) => 6.28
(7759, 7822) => 5.7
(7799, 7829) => 3.03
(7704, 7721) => 3.13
